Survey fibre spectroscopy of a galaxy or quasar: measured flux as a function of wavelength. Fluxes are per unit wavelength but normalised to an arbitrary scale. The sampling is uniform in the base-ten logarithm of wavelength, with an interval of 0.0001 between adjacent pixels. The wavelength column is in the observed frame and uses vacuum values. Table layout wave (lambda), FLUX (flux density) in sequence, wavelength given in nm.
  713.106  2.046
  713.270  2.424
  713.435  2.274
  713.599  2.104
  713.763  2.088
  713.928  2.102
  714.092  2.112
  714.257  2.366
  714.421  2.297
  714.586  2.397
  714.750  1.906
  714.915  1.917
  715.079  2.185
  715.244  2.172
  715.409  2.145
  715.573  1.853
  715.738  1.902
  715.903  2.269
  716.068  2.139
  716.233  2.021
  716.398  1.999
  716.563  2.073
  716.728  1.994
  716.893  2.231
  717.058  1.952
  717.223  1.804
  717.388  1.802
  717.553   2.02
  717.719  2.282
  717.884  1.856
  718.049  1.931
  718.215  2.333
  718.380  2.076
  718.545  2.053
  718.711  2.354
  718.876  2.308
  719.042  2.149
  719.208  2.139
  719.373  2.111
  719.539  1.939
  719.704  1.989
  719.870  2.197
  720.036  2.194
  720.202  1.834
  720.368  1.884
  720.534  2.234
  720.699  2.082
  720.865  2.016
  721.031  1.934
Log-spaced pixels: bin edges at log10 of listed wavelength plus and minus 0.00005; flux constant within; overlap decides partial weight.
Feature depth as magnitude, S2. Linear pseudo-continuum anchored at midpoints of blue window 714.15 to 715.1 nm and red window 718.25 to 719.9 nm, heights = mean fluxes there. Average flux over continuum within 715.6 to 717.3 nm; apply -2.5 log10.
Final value 0.07 mag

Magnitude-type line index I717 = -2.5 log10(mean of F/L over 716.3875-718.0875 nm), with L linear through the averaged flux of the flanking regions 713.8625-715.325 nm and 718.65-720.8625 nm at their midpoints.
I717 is 0.07 mag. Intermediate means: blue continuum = 2.16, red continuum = 2.1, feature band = 2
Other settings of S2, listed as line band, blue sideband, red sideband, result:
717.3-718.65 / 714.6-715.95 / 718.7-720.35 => 0.020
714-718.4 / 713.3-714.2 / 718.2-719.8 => 0.038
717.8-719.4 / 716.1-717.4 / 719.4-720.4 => -0.064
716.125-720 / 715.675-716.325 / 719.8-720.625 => 0.002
